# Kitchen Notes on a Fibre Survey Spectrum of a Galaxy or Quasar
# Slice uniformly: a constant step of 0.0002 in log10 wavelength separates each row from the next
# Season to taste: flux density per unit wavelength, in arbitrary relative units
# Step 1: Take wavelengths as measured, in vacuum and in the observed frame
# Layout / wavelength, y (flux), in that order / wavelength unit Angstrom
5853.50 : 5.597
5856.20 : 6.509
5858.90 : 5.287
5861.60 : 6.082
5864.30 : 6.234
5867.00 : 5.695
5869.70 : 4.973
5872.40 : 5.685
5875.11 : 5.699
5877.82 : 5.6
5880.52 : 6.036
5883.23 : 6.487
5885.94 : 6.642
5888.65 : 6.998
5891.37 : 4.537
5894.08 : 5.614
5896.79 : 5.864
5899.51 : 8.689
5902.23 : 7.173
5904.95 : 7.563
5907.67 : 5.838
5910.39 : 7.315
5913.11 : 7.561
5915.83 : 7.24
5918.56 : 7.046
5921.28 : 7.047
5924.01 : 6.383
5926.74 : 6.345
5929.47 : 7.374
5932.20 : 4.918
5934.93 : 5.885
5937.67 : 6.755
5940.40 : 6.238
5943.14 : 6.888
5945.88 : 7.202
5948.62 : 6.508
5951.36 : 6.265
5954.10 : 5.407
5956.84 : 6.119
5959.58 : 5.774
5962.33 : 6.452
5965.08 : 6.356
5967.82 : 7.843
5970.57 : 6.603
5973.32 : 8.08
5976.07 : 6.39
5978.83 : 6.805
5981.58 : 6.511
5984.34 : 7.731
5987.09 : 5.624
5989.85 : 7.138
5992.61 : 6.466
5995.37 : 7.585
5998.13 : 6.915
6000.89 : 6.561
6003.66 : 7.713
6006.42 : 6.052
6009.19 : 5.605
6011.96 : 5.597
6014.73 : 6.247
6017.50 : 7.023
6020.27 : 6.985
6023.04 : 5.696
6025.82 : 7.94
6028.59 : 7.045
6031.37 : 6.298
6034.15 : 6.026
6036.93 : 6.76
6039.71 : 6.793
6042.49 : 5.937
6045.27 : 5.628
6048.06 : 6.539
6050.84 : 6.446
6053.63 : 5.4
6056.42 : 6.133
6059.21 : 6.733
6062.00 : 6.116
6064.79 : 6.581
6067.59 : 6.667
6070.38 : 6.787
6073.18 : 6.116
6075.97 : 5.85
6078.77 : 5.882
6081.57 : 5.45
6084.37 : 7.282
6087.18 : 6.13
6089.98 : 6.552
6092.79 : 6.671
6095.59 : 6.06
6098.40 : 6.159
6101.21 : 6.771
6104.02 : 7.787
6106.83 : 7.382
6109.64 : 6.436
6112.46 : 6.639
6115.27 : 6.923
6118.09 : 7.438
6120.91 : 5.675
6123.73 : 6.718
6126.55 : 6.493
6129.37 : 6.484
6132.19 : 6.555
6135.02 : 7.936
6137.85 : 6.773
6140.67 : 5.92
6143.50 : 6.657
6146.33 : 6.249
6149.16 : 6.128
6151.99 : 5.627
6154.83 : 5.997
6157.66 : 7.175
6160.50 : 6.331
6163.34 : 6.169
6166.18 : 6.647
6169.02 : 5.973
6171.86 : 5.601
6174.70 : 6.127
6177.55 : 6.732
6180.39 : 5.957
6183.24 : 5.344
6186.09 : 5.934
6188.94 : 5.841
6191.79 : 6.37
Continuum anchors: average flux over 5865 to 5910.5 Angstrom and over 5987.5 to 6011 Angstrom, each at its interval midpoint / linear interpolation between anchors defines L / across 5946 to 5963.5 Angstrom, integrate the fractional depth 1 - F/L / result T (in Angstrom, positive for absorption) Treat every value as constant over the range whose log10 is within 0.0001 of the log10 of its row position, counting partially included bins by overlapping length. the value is 0.9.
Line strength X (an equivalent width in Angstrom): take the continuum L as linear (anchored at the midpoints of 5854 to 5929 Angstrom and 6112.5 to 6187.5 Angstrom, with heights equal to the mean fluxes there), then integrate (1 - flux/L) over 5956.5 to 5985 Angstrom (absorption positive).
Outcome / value -1.8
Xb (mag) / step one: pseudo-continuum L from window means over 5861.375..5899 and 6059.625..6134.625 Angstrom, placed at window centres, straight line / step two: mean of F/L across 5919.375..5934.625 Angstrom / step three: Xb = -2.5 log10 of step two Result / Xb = -0.06 mag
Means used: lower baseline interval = 5.93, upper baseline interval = 6.55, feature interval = 6.4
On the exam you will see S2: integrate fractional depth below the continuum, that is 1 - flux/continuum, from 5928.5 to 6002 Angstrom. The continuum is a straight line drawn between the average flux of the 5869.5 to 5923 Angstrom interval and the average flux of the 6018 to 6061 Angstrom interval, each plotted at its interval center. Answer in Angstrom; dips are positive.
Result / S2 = -1.5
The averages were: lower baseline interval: 6.51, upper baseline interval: 6.43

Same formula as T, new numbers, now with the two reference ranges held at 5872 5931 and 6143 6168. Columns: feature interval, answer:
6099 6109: -1.23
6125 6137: -0.99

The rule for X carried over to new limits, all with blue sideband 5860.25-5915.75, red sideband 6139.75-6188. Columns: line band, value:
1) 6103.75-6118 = -1.9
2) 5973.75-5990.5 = -1.3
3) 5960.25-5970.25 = -0.8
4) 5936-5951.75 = -0.9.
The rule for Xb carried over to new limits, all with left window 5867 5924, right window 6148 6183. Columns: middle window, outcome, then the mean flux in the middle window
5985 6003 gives -0.07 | 6.8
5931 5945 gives 0.04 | 6.19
